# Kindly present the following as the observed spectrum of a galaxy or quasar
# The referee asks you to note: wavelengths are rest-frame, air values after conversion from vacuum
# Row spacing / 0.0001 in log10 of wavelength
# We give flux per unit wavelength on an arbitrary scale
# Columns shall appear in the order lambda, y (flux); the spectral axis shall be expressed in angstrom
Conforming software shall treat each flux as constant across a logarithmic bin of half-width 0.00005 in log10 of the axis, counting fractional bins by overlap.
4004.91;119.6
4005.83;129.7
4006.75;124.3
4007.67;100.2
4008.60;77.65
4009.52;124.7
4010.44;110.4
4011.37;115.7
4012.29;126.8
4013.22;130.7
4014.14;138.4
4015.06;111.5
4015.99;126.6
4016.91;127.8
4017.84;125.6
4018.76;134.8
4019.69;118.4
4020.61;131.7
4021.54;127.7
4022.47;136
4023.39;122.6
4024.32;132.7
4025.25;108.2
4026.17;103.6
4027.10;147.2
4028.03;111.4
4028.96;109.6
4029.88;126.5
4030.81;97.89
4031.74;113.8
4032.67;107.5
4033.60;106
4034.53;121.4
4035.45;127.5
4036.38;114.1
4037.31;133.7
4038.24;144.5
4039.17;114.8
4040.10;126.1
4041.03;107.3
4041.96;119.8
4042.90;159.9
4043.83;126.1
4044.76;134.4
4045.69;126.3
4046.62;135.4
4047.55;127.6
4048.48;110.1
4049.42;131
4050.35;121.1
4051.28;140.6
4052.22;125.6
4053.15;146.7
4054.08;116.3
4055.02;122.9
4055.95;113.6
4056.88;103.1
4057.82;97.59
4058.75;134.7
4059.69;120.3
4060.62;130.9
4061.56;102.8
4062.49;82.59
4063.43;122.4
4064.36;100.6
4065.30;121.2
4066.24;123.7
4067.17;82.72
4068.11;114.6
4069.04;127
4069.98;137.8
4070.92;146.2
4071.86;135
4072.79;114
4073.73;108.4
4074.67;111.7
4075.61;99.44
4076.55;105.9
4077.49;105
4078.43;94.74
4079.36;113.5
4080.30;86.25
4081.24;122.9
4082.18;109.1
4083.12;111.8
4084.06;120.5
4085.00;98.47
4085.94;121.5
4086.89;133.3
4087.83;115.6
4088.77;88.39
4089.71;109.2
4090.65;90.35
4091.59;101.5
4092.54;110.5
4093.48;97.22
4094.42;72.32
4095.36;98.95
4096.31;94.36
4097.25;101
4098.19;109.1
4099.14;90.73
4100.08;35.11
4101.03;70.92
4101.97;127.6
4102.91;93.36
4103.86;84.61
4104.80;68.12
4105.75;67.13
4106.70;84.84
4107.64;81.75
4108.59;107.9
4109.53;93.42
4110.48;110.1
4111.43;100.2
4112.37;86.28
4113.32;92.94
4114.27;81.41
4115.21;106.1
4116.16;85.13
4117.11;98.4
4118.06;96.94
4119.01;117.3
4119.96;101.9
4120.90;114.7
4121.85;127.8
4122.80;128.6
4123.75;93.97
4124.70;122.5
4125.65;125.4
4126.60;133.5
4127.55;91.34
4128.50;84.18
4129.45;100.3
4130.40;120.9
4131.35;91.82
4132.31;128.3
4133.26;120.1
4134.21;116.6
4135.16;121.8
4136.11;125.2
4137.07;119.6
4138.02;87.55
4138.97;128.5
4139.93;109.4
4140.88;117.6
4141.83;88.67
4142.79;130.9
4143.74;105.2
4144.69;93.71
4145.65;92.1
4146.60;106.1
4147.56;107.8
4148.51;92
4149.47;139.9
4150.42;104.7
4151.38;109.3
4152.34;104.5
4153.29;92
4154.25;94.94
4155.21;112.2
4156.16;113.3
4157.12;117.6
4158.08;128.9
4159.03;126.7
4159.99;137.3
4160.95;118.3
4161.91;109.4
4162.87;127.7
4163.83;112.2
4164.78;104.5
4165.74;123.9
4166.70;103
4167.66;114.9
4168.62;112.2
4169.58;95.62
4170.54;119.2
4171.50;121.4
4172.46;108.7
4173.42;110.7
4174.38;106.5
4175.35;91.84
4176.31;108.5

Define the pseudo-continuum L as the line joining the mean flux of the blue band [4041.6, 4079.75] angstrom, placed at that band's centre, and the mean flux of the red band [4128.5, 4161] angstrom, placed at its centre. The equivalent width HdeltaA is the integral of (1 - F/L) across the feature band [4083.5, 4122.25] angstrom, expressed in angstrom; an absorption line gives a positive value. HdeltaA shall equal 6.09 angstrom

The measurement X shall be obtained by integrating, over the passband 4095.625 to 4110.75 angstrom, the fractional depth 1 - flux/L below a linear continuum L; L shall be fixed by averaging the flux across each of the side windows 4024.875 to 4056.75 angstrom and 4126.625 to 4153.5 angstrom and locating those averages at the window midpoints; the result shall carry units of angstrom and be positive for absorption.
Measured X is 3.4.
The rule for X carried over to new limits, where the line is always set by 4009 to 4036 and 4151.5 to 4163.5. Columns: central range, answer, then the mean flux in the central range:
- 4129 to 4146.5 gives 0.8 angstrom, 111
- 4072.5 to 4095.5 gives 2.5 angstrom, 106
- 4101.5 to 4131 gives 4.0 angstrom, 101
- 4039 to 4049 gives -0.5 angstrom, 126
